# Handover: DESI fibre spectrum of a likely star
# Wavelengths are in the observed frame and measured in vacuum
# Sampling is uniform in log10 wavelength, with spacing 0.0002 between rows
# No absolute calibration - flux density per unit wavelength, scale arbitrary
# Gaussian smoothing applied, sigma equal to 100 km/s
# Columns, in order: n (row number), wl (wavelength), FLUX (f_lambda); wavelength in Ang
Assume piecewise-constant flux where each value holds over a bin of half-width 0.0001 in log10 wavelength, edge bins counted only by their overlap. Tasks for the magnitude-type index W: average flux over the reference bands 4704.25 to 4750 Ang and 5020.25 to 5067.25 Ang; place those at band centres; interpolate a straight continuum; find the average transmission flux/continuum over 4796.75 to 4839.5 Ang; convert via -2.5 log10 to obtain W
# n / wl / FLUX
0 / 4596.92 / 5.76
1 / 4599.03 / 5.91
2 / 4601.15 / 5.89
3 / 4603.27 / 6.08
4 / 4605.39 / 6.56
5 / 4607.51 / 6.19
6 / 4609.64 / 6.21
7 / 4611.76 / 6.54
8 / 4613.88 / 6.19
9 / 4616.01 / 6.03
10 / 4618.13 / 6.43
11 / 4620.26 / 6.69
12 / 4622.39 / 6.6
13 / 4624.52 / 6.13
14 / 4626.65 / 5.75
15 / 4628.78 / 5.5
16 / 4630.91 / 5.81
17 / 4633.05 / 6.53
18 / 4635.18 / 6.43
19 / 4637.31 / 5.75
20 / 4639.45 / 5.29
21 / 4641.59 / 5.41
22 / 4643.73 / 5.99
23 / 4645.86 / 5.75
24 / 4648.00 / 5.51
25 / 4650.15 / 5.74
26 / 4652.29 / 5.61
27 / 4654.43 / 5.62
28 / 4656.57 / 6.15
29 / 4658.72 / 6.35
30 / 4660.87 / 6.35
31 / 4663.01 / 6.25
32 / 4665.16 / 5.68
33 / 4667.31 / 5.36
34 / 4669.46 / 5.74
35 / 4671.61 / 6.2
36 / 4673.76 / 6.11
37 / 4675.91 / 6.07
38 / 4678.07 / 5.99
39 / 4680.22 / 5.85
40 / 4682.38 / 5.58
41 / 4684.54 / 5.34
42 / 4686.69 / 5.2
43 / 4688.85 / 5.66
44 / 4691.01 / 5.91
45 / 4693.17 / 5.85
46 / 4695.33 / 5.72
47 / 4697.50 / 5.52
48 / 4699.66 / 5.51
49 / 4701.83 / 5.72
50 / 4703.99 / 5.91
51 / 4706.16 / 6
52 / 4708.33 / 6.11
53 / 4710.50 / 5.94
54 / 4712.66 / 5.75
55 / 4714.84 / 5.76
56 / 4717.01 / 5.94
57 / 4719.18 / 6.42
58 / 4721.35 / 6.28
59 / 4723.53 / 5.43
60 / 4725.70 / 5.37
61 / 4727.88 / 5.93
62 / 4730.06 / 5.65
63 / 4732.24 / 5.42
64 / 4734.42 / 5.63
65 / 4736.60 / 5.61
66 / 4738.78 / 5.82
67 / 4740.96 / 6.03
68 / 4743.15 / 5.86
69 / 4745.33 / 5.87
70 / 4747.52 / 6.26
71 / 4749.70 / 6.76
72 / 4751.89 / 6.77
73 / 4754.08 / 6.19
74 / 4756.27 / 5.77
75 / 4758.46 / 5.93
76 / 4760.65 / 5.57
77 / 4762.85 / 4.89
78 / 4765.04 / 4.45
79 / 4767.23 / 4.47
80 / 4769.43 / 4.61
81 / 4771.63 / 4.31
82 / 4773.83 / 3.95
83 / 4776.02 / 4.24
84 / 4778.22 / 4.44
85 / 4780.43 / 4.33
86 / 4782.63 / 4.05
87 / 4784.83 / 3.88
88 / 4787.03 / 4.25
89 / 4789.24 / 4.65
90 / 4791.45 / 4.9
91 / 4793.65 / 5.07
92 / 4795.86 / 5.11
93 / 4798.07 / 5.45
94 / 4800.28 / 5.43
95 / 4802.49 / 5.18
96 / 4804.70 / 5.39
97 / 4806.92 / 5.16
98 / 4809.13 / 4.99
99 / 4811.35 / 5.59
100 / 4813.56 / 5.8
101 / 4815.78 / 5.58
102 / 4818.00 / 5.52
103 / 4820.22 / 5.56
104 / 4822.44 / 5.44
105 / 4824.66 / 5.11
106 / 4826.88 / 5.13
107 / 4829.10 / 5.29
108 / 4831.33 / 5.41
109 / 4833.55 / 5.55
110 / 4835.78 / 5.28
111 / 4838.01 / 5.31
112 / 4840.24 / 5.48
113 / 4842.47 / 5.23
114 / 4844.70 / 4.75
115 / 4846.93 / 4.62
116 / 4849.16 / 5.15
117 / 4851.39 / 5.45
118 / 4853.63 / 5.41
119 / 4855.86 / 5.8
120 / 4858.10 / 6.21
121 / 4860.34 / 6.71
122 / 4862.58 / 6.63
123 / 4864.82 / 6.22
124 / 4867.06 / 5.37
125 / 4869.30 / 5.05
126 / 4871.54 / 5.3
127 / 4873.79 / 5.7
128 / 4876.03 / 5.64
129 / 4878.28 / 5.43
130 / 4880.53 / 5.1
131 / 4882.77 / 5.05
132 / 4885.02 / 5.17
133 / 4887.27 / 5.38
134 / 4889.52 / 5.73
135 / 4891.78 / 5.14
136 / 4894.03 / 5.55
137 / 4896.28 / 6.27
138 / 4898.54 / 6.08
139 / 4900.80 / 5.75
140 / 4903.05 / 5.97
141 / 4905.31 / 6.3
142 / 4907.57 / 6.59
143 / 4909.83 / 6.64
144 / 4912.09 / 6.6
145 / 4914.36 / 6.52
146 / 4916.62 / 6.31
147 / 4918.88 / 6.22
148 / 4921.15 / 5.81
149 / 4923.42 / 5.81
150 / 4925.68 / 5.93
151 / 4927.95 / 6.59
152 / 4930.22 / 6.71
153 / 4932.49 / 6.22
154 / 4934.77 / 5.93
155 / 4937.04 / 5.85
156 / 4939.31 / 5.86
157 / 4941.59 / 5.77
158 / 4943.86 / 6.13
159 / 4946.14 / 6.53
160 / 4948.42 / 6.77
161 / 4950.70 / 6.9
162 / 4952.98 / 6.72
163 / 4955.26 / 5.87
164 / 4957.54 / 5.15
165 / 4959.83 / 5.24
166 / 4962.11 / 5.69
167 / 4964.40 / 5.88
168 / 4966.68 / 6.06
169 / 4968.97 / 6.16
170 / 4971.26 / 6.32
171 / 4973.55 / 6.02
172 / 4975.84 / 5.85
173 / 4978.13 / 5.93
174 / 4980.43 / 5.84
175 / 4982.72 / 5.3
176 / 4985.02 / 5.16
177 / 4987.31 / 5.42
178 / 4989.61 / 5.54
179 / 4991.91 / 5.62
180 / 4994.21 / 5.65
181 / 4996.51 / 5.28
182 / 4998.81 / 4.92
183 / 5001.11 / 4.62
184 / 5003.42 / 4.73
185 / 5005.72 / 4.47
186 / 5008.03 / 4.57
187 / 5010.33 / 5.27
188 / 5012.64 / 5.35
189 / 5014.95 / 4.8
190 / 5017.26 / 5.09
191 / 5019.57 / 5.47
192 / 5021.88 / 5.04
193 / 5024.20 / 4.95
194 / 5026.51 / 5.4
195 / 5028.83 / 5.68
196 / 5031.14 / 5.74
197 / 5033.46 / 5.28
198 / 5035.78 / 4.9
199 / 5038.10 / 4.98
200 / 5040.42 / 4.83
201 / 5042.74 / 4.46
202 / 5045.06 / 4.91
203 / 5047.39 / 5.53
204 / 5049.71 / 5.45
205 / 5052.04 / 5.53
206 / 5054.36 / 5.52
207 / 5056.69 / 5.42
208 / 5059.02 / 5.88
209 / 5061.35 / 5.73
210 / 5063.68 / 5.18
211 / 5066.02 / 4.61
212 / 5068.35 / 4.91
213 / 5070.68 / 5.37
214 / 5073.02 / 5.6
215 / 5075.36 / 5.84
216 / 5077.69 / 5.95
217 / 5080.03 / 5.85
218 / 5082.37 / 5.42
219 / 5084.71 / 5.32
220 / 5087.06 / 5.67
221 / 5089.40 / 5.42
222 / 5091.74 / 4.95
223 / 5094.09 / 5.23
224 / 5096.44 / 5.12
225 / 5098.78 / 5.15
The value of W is 0.06 mag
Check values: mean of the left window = 5.88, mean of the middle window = 5.38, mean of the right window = 5.25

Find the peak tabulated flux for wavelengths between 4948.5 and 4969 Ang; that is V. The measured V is 6.9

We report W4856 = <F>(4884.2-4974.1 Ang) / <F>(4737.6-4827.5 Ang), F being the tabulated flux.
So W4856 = 1.16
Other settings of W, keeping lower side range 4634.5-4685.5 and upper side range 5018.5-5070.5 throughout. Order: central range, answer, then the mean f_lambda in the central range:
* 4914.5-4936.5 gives -0.14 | 6.18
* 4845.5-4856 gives 0.06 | 5.23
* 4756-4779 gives 0.19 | 4.75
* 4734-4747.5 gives -0.03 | 5.85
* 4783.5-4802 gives 0.16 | 4.85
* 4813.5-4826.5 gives 0.03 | 5.46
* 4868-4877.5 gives 0.02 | 5.42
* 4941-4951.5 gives -0.19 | 6.44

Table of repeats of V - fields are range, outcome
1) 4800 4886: 6.71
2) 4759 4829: 5.8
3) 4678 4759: 6.77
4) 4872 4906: 6.3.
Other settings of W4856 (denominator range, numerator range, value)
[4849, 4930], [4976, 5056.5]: 0.89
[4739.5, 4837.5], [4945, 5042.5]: 1.05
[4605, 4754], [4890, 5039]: 0.97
